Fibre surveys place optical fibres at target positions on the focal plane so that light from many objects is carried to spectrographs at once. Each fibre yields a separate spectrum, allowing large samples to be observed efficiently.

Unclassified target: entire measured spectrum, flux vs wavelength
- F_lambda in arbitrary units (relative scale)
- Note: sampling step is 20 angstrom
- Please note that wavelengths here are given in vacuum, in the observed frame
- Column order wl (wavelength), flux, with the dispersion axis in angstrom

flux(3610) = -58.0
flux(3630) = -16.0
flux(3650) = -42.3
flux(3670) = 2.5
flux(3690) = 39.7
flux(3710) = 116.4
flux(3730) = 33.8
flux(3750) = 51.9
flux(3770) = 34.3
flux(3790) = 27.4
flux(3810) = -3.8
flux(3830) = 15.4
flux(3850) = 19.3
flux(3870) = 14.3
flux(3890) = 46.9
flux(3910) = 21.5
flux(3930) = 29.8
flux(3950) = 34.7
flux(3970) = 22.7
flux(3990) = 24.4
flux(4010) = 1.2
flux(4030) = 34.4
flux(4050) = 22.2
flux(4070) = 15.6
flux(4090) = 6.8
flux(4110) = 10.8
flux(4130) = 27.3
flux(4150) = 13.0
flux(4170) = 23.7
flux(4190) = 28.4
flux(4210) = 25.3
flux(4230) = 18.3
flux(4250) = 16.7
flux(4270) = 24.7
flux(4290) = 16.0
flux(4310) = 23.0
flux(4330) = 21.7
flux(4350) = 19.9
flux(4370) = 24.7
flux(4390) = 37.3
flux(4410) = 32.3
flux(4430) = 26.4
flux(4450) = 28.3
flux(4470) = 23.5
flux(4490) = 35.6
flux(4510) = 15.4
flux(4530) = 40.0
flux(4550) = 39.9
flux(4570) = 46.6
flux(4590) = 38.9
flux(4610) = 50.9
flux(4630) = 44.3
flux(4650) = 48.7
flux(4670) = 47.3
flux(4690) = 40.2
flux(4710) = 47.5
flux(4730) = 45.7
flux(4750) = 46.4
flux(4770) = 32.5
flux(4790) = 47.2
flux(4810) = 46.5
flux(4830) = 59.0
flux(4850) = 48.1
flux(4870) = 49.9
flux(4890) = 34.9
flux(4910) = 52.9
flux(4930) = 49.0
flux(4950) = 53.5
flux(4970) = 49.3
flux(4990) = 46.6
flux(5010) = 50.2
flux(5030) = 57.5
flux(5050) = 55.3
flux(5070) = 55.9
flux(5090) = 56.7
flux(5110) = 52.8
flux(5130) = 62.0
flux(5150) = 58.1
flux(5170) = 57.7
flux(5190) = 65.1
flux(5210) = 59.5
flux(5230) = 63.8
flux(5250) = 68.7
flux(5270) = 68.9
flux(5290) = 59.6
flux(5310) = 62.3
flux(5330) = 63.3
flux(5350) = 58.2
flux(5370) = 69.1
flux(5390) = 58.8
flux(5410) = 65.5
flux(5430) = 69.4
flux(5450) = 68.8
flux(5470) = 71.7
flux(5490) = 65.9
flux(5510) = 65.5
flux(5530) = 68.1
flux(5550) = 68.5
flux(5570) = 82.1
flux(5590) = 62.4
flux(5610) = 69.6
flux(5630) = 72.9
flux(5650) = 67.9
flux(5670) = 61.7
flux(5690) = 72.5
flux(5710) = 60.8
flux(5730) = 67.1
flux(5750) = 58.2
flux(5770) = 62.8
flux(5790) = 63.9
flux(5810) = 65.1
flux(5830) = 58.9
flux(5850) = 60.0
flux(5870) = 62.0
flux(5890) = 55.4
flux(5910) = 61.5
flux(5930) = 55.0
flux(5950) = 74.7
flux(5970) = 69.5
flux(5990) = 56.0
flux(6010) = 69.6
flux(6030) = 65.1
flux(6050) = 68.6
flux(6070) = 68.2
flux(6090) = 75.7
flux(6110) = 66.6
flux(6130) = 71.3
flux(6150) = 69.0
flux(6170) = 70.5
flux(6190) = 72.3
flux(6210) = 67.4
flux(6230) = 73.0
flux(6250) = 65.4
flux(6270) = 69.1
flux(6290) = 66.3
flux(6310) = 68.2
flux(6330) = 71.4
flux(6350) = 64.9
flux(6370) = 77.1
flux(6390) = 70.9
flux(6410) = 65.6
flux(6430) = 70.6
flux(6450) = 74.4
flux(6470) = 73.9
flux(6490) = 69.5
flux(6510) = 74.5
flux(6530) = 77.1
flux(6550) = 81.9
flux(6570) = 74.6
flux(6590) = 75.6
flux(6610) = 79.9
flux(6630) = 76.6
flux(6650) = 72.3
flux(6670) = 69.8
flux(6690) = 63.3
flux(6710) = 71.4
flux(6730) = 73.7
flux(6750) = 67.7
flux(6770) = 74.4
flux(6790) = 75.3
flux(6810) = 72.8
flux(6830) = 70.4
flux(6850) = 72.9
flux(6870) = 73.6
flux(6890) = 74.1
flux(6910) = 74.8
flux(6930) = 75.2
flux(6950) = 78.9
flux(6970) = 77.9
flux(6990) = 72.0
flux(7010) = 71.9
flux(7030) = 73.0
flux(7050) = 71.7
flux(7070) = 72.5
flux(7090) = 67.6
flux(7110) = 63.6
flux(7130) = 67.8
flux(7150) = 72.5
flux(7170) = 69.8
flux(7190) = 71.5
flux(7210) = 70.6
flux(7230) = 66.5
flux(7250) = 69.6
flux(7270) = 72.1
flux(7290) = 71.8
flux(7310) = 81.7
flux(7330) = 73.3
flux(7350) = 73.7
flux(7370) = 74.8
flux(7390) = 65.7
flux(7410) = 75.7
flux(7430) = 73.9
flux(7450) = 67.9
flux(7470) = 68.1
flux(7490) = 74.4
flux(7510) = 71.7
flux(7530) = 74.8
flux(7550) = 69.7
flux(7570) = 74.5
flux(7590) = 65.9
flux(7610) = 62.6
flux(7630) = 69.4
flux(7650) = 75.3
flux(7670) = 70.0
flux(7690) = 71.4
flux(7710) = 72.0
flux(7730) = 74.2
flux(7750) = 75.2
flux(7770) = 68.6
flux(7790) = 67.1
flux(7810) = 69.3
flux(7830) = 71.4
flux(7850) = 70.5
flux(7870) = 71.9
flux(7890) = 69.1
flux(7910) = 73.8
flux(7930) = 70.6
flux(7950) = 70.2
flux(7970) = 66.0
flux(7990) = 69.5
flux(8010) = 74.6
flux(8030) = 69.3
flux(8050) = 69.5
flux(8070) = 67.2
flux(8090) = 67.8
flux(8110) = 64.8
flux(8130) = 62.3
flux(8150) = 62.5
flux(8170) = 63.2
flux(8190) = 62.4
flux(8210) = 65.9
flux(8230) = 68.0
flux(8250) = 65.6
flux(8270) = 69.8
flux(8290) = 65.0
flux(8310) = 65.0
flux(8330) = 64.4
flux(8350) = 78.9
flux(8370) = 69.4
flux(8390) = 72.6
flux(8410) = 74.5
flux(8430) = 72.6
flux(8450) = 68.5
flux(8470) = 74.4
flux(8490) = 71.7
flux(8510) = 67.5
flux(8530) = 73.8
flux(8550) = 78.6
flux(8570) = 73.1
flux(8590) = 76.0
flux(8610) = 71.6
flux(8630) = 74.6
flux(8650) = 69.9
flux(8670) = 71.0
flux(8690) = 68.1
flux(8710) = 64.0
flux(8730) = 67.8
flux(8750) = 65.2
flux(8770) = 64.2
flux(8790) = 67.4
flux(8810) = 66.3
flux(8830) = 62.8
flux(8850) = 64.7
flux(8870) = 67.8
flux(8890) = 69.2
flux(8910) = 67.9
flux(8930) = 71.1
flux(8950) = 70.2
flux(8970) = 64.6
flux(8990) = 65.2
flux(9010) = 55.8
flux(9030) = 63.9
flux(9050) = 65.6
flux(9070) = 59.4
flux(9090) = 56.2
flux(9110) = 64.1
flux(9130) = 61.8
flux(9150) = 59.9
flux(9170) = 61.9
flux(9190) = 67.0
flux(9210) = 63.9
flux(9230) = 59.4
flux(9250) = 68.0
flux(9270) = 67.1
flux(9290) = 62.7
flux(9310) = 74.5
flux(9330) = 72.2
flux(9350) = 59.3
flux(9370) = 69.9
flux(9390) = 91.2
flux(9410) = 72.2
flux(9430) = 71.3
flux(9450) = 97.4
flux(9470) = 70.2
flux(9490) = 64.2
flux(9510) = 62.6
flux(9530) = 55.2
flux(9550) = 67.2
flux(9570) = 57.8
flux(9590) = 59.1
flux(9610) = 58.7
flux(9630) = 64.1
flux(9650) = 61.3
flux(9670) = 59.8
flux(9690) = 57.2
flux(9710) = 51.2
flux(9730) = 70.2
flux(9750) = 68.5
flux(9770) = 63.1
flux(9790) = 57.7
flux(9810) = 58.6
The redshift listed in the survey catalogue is 0.14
